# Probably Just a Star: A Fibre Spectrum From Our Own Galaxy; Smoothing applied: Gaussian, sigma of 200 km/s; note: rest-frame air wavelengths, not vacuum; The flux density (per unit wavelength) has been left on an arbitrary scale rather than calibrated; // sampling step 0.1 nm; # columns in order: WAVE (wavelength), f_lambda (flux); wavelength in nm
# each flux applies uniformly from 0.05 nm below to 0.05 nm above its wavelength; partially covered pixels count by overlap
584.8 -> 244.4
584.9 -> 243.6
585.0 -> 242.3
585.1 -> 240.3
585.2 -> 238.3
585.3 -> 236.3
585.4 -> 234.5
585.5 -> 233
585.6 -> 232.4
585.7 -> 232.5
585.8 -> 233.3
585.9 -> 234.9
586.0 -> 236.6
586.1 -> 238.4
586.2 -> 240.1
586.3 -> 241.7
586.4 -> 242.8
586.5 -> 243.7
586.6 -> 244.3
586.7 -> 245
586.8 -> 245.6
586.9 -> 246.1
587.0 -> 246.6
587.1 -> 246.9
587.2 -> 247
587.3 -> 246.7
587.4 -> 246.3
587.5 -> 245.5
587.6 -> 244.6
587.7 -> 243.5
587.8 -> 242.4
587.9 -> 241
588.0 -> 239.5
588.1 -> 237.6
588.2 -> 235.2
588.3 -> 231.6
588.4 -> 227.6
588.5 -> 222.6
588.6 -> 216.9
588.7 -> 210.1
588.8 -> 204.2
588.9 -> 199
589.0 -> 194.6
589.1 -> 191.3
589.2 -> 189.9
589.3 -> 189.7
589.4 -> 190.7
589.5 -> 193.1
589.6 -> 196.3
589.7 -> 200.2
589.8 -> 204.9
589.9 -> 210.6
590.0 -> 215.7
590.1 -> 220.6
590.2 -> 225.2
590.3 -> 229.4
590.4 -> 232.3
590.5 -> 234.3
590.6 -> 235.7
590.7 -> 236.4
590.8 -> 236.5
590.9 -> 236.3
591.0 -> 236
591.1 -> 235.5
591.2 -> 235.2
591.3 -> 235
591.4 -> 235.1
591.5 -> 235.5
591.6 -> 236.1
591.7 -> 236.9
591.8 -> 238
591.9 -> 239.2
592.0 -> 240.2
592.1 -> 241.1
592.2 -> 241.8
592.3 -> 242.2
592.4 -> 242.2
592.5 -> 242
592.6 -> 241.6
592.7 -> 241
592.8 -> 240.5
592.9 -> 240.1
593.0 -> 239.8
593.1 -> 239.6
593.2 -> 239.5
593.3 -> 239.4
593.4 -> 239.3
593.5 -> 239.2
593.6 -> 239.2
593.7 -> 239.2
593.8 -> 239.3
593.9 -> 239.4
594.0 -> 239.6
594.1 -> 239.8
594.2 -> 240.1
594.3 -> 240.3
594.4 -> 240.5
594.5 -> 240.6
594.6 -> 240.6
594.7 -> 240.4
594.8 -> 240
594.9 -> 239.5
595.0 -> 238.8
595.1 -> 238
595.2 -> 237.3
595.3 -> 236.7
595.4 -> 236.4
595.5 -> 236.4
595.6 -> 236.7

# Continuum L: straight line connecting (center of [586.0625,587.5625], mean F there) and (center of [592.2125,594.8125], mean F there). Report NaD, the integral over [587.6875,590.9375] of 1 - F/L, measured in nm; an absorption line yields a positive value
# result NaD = 0.33 nm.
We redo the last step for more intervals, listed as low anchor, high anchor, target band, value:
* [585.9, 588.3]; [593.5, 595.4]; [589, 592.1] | 0.241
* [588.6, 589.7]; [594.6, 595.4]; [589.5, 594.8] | -0.393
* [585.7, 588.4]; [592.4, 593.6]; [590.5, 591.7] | 0.024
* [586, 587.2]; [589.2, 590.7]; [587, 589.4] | 0.039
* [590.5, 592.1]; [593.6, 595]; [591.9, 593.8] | -0.017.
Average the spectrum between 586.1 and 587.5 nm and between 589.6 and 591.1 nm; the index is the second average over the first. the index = 0.92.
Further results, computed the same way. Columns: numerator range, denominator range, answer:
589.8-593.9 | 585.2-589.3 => 1.01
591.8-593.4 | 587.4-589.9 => 1.11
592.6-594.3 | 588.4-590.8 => 1.13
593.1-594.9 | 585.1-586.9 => 1.00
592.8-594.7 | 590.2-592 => 1.02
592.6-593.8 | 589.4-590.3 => 1.15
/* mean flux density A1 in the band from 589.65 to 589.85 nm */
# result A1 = 203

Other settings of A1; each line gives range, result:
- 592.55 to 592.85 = 241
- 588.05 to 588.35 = 235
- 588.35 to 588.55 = 225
